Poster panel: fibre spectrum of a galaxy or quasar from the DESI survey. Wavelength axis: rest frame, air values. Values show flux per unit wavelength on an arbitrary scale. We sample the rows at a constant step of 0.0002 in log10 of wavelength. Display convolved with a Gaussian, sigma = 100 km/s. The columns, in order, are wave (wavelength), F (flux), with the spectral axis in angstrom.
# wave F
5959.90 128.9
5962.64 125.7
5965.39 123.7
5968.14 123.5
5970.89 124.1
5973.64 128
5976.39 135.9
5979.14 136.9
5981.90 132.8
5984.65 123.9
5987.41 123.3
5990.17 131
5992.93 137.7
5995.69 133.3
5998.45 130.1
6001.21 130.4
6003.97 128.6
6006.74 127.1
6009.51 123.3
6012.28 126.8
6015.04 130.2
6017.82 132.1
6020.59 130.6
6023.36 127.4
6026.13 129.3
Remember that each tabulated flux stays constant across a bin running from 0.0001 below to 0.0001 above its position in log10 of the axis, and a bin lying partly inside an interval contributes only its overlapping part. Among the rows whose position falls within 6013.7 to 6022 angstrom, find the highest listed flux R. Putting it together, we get 132.1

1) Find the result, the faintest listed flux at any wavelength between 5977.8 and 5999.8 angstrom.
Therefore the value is 123.3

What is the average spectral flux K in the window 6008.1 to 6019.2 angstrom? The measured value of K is 128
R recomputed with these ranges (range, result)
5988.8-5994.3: 137.7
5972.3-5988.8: 136.9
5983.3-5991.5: 131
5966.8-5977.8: 135.9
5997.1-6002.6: 130.4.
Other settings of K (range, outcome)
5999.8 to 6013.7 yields 127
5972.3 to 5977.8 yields 132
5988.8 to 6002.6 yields 133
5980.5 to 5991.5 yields 128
